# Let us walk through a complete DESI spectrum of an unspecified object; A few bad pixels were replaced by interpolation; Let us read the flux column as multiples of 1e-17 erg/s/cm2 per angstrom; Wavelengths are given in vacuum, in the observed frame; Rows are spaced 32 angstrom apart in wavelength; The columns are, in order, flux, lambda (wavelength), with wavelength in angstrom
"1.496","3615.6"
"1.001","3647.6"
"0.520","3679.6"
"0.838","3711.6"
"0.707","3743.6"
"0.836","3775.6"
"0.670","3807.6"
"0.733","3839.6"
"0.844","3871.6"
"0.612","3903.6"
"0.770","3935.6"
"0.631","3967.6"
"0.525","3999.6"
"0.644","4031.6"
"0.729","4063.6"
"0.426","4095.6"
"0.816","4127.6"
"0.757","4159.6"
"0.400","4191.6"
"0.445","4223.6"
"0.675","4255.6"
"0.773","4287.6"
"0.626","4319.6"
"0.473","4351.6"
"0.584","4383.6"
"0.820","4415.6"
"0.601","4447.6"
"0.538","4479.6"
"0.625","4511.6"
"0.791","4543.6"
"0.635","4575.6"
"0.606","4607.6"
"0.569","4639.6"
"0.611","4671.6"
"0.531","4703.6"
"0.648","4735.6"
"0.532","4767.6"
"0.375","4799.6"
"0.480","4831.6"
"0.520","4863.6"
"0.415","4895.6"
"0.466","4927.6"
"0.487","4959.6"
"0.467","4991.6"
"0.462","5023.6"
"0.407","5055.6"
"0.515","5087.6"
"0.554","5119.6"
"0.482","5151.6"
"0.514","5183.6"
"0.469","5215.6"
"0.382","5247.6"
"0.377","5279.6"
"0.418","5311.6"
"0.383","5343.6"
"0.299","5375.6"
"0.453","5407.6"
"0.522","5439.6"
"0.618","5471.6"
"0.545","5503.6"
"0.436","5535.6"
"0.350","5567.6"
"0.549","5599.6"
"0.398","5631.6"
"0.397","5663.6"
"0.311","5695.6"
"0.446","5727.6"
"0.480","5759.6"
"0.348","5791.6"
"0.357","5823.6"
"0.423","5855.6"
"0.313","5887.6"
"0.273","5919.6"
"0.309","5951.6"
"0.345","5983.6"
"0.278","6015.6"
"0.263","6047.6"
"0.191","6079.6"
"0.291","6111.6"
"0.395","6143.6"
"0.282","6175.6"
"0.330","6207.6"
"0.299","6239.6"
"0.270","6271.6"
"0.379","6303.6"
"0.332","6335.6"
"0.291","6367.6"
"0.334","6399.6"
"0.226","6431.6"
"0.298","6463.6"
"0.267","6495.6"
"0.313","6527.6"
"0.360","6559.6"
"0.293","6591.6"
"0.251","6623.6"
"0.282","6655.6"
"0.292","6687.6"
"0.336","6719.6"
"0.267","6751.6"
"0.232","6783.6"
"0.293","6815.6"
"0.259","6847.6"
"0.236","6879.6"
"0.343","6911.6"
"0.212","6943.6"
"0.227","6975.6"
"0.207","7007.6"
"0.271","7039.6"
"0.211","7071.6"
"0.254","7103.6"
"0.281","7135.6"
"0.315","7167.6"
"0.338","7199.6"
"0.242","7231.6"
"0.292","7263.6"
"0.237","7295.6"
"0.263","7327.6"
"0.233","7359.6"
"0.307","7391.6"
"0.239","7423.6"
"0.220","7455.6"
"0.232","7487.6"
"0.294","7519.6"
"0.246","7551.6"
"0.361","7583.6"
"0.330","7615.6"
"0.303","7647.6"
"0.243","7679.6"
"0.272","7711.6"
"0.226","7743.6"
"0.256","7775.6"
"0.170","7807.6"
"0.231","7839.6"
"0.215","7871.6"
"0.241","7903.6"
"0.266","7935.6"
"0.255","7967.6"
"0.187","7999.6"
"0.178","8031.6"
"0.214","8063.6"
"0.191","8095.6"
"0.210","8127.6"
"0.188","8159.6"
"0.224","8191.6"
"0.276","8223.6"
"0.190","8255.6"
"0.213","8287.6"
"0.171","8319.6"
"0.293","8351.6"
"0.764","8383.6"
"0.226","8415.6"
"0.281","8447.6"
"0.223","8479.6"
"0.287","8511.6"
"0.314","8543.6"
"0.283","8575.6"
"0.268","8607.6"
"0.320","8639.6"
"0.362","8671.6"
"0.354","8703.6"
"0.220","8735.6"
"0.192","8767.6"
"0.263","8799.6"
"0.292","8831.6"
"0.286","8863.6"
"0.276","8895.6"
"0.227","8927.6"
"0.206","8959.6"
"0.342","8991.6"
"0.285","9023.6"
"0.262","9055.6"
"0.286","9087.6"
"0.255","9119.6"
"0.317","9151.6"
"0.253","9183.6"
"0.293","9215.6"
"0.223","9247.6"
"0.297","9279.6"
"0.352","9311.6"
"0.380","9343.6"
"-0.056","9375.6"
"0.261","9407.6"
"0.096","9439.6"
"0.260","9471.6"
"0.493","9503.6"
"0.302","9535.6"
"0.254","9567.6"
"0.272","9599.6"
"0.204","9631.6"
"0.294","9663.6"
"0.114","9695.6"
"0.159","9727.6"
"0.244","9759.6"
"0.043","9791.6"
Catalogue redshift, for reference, 1.25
